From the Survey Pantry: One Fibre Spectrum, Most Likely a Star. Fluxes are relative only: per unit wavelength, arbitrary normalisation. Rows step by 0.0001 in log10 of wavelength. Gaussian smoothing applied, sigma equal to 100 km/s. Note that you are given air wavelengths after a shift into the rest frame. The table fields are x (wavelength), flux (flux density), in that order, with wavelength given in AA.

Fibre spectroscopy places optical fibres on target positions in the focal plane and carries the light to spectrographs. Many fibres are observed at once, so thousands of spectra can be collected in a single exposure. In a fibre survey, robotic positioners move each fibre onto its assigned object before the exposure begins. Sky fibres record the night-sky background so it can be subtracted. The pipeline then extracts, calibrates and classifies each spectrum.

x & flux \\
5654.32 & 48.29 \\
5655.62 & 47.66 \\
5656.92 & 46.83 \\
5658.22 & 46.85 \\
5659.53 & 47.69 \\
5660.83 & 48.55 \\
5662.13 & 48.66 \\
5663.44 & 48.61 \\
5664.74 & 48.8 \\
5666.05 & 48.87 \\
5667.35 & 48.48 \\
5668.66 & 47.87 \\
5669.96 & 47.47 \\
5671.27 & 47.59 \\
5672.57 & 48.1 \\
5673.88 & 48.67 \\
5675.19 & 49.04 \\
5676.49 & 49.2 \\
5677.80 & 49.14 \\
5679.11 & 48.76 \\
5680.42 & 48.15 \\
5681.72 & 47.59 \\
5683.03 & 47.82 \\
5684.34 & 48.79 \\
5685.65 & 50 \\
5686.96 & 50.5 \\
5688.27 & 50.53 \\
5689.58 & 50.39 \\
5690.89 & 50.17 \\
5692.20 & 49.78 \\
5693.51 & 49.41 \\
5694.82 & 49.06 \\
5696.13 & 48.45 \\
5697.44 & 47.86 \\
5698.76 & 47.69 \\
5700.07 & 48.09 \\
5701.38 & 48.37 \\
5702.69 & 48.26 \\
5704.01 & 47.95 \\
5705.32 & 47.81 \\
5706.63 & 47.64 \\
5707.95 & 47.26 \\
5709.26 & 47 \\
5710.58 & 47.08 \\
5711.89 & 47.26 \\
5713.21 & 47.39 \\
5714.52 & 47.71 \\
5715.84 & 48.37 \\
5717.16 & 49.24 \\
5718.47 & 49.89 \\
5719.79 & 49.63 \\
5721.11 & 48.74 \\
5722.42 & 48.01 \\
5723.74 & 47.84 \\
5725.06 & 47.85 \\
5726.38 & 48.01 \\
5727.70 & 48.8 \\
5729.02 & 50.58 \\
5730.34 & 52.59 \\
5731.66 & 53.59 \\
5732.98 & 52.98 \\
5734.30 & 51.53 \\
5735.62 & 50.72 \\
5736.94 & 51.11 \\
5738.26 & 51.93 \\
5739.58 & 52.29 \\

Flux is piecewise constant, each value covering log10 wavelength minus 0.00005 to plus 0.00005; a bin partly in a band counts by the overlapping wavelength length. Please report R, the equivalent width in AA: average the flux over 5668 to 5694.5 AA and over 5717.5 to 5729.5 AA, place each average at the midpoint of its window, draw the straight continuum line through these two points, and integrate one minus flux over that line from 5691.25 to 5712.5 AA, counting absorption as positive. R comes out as 0.34 AA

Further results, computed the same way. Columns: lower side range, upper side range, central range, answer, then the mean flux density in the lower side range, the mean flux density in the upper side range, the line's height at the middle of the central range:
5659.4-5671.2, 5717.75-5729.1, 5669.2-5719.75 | 0.0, 48.3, 48.7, 48.5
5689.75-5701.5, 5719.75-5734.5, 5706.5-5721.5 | 0.4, 48.9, 50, 49.5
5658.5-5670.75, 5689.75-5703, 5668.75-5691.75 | -0.2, 48.3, 48.8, 48.5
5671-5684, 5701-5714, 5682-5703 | -0.5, 48.5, 47.6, 48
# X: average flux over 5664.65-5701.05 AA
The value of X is 48.8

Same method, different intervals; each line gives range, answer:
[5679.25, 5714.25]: 48.5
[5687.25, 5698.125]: 49.5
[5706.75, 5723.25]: 48.1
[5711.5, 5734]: 49.4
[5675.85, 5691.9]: 49.3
